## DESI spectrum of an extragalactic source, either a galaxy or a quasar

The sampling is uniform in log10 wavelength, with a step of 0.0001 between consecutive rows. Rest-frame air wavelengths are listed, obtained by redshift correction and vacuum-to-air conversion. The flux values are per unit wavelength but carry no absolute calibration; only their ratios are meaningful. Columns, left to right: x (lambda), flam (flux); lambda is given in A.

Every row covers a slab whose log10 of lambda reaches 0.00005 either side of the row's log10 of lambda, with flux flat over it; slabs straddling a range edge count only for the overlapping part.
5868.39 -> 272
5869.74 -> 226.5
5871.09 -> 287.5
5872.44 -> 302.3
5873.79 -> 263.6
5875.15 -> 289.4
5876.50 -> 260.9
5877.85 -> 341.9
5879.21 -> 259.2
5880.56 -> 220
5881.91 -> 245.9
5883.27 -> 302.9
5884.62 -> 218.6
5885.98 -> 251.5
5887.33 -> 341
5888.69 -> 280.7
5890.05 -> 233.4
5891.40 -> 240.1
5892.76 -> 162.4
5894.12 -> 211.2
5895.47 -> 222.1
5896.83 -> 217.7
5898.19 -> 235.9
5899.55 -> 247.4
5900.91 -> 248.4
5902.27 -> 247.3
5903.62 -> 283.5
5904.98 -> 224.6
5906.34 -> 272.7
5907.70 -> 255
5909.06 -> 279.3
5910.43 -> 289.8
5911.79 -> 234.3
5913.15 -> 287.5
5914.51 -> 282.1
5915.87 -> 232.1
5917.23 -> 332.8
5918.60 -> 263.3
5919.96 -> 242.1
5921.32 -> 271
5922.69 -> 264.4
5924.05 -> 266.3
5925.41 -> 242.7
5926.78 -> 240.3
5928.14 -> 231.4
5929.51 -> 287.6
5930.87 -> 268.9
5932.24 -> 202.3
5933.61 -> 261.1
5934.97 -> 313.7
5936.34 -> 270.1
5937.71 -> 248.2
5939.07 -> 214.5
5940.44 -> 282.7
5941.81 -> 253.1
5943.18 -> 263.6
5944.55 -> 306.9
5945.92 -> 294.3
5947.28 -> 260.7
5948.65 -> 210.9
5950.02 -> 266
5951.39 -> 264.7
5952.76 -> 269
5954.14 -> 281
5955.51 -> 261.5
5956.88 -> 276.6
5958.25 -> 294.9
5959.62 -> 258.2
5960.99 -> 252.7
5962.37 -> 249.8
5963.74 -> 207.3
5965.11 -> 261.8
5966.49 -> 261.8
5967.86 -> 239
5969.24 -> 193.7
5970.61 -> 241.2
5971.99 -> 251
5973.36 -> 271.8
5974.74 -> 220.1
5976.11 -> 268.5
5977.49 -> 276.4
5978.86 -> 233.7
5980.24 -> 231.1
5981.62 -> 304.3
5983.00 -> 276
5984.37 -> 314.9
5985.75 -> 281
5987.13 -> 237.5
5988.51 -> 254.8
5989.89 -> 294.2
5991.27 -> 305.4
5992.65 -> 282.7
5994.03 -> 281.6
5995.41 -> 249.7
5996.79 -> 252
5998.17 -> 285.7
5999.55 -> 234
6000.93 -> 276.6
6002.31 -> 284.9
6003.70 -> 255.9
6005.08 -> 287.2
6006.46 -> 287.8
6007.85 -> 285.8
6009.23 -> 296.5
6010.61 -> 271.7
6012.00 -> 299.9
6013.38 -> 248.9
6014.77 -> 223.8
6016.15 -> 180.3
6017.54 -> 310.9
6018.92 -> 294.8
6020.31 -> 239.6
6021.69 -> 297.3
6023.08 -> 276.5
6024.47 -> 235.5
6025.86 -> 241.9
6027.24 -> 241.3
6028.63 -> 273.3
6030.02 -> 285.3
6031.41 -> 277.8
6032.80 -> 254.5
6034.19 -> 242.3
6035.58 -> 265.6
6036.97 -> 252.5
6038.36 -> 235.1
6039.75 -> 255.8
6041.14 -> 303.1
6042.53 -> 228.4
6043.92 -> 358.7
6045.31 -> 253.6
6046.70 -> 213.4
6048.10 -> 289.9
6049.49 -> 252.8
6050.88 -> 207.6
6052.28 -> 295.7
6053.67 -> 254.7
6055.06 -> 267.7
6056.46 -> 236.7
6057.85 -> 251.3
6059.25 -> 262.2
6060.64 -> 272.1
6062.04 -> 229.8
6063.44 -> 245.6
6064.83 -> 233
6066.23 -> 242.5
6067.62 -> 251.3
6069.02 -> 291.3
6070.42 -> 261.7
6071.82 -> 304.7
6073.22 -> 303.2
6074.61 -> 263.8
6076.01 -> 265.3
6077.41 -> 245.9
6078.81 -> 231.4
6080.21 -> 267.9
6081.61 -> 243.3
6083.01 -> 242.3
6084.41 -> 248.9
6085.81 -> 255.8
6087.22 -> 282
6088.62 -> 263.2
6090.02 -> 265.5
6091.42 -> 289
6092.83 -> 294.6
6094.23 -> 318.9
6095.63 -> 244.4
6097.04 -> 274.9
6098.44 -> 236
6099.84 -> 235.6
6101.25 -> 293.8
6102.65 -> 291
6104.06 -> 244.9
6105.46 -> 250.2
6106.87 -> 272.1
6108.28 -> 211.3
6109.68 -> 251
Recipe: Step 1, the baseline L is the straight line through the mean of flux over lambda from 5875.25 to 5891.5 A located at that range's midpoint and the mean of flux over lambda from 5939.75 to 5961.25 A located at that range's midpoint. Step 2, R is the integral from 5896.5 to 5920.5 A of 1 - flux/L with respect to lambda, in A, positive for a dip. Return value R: 0.71 A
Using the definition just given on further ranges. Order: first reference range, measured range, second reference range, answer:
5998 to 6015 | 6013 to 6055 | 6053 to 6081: 1.06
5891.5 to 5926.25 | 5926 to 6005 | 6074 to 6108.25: -1.97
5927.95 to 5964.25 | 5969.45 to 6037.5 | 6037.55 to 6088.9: -1.24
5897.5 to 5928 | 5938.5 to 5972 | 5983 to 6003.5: 1.31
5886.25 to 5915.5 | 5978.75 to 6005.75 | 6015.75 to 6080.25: -1.52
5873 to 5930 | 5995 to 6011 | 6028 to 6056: -0.68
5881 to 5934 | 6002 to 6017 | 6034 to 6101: -0.40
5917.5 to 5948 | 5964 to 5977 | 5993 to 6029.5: 0.96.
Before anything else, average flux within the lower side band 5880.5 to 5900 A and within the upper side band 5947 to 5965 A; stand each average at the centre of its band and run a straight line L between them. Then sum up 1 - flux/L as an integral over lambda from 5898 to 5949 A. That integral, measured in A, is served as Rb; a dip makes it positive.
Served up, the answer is -2.3 A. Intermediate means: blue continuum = 243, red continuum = 258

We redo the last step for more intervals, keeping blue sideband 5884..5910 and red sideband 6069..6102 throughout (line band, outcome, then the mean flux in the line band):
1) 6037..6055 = 0.04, 262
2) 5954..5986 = -0.45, 258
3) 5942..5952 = -0.56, 266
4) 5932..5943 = -0.32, 258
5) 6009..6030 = -0.18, 262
